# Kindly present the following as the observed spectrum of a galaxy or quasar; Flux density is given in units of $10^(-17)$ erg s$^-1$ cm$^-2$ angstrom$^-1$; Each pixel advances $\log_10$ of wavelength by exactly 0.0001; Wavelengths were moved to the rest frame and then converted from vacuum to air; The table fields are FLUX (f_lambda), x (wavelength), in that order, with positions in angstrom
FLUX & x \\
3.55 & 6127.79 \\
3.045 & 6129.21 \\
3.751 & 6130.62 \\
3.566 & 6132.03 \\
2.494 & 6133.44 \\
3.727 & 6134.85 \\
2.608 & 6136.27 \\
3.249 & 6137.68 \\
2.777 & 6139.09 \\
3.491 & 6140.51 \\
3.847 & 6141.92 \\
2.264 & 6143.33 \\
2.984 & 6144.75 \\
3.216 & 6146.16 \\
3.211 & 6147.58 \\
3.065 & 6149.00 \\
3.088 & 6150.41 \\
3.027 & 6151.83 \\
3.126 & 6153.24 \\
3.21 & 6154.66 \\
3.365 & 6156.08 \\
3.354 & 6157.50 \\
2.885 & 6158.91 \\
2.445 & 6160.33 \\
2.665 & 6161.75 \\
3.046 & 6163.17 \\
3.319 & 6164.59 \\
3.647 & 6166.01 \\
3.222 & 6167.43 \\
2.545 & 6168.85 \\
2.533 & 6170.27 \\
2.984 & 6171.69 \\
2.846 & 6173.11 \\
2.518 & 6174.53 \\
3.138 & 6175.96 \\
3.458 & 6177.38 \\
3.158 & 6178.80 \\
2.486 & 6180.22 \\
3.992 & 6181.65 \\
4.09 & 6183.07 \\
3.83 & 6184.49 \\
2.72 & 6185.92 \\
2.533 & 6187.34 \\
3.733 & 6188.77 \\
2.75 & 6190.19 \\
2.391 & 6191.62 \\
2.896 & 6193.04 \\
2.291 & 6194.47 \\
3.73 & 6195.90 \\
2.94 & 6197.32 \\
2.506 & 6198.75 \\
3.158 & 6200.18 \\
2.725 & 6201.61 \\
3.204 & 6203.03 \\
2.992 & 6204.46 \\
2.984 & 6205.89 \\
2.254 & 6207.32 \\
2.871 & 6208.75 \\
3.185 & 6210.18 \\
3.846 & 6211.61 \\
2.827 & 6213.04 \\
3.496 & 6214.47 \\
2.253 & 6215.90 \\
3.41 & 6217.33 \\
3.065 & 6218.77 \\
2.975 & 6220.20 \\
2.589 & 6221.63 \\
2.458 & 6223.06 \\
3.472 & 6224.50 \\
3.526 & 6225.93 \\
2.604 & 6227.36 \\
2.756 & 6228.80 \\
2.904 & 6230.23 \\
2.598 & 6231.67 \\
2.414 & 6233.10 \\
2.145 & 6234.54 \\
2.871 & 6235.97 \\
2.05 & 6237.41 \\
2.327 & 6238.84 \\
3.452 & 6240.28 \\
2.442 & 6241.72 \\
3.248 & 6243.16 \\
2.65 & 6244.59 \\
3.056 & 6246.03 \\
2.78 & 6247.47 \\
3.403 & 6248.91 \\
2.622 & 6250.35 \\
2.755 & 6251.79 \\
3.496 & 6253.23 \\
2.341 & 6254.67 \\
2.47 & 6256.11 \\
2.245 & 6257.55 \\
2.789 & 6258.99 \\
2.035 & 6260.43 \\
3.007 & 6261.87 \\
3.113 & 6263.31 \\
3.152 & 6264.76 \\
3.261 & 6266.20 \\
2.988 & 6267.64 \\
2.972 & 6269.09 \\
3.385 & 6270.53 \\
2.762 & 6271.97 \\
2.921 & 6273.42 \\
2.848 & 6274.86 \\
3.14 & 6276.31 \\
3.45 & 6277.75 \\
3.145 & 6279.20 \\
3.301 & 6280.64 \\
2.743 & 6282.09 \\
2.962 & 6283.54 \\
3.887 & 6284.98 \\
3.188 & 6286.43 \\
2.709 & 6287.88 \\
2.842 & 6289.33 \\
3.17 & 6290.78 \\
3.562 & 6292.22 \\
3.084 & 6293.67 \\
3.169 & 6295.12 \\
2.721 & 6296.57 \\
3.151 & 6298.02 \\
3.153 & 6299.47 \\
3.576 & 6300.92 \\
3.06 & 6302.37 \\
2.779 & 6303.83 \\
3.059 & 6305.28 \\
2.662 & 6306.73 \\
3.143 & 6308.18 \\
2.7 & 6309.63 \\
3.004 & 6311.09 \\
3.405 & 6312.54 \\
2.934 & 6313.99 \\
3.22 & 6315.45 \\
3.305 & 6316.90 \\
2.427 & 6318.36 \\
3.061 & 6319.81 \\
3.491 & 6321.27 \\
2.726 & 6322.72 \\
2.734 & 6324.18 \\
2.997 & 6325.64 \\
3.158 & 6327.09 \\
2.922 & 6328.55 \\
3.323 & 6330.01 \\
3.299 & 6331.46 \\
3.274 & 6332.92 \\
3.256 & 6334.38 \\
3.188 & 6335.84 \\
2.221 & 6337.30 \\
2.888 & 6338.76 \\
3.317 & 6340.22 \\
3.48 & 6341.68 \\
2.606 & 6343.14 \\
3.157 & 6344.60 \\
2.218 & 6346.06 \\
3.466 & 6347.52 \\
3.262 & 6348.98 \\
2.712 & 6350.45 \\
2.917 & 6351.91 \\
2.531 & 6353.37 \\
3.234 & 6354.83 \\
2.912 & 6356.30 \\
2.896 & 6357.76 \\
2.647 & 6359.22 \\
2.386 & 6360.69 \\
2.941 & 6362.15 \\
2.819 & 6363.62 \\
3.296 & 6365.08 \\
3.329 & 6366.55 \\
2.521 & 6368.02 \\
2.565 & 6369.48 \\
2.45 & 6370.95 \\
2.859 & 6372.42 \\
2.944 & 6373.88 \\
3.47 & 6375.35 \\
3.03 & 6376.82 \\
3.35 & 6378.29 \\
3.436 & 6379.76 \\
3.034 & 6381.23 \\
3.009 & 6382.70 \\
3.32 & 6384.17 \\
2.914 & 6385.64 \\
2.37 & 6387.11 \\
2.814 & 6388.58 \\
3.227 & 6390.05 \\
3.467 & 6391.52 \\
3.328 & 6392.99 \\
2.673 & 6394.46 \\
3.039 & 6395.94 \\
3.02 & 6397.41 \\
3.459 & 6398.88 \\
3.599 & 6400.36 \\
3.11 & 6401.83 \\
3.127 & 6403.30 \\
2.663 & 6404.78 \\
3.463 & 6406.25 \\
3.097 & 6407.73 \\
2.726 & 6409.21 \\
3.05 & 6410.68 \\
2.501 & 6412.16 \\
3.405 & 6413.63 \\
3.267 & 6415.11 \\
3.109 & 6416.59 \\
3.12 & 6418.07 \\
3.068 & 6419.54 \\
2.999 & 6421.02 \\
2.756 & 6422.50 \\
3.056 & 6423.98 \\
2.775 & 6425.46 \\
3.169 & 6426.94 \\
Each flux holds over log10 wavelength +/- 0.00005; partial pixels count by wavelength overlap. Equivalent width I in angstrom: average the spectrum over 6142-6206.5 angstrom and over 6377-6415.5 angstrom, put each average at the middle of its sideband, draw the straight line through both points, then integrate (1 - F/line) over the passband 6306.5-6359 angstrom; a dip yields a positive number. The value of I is 1.29 angstrom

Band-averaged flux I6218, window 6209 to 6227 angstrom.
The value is 3.08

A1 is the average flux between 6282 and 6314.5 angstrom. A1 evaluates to 3.08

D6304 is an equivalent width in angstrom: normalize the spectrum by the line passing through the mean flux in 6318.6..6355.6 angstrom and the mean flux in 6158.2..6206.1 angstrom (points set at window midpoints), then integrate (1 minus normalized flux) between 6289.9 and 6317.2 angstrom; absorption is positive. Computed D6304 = -0.75 angstrom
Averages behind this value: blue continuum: 3.01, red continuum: 3.01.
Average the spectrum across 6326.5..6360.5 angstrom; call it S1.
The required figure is 2.98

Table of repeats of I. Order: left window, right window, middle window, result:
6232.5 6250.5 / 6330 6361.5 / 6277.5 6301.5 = -2.7 angstrom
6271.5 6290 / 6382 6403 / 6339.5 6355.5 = 0.5 angstrom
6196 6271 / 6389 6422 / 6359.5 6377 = 1.1 angstrom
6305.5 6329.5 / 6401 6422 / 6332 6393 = 1.0 angstrom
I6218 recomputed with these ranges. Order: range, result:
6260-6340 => 3.05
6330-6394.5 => 2.99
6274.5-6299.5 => 3.13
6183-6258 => 2.88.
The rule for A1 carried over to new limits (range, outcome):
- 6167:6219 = 3.01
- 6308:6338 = 3.04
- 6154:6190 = 3.1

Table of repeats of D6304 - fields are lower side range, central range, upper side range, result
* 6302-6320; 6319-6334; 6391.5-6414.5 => -0.5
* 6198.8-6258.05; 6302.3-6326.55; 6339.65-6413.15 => -0.4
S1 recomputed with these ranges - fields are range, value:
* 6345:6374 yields 2.85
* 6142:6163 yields 3.02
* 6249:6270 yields 2.83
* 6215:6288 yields 2.89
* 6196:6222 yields 2.98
